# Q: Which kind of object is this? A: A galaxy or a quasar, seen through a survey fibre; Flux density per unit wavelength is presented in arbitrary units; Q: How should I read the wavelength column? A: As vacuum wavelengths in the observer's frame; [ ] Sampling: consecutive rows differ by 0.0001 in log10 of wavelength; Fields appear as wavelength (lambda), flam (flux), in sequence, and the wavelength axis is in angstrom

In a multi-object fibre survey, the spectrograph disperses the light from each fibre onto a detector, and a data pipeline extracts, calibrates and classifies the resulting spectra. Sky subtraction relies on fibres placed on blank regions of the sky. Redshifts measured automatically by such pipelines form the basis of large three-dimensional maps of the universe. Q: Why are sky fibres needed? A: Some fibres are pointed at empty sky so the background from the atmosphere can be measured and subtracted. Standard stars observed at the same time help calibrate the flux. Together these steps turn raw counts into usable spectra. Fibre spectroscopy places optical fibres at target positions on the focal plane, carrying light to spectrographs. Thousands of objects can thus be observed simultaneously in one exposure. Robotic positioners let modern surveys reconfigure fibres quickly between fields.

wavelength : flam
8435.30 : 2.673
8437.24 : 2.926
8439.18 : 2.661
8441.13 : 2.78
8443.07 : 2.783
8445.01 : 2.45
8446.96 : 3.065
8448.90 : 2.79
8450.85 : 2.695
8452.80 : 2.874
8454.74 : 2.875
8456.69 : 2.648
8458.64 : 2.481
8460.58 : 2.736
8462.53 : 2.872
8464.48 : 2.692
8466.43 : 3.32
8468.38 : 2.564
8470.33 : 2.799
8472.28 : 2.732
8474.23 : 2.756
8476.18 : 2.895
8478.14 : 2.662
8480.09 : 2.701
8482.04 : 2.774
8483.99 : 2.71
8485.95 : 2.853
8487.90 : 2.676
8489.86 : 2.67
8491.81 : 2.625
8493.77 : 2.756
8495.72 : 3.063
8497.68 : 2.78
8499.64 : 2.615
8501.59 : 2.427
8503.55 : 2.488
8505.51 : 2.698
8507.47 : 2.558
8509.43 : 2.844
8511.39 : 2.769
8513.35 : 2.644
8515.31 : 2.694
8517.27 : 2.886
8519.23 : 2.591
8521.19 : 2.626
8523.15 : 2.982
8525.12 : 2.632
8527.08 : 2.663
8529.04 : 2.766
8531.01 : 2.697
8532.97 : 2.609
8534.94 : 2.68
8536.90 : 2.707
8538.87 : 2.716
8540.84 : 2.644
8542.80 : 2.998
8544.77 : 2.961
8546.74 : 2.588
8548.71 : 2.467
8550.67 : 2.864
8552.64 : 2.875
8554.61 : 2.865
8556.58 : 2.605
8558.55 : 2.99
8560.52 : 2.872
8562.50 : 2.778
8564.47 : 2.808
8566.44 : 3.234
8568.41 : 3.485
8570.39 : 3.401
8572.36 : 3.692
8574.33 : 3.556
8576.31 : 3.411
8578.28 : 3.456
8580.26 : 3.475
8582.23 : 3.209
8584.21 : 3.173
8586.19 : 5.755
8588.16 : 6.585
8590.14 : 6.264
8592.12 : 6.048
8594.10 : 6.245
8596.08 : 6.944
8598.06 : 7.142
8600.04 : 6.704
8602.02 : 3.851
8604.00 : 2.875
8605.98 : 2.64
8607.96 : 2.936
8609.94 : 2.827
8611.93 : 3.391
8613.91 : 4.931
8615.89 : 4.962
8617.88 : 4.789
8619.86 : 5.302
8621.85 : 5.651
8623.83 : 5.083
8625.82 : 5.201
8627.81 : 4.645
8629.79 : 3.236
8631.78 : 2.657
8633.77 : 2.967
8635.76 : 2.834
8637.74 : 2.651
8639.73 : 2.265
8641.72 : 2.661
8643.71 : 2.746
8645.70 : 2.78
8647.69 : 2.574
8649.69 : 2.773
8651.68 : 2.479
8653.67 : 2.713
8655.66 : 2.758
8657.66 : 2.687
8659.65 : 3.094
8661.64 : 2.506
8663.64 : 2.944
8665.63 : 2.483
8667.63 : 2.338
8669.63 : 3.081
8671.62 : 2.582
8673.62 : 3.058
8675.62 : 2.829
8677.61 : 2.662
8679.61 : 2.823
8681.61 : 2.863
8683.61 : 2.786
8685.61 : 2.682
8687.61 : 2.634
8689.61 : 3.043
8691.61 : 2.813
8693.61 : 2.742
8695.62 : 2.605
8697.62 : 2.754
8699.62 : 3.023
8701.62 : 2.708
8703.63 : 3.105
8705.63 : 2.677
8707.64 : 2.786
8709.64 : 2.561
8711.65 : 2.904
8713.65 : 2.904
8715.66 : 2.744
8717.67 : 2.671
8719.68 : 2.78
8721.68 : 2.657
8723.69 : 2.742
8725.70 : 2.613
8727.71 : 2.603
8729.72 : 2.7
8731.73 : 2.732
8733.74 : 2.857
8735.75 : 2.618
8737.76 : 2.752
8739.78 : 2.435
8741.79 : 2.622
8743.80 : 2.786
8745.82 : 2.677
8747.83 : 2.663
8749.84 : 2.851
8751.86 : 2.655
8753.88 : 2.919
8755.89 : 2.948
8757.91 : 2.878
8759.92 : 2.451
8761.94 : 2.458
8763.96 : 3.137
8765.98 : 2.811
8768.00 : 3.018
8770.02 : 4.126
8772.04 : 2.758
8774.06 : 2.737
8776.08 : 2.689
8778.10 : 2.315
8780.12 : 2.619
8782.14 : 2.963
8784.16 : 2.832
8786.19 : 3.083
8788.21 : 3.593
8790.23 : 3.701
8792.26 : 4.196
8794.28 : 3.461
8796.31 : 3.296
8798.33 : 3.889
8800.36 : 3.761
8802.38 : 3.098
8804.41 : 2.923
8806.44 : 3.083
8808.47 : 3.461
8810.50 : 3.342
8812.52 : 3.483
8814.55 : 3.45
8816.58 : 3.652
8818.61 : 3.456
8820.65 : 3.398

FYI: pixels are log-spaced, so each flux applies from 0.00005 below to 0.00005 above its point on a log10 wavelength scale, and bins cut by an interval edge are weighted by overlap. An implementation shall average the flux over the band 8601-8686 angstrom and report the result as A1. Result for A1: 3.23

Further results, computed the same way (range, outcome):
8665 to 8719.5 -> 2.77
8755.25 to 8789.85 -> 2.92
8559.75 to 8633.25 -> 4.3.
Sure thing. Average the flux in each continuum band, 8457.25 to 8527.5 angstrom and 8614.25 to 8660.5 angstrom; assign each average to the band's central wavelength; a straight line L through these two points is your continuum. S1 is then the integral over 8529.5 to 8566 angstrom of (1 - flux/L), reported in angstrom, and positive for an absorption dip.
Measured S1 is 3.0 angstrom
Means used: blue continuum 2.73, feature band 2.77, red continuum 3.48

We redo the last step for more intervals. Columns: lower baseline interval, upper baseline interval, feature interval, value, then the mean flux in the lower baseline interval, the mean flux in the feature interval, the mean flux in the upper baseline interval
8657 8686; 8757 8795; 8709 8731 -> 1.3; 2.76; 2.72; 3.04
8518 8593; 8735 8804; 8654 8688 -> 4.0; 3.28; 2.75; 3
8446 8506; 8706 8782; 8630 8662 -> 0.5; 2.75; 2.71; 2.76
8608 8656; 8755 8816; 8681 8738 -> 9.9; 3.53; 2.76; 3.16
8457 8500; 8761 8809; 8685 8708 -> 1.9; 2.76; 2.8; 3.17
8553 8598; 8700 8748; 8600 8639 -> -2.6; 4.09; 3.93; 2.73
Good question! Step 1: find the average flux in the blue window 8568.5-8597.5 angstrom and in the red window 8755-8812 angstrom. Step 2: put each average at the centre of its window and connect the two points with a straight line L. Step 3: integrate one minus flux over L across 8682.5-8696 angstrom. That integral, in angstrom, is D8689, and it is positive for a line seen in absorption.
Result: 3.80 angstrom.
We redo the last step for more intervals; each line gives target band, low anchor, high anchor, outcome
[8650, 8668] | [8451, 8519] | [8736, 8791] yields 0.9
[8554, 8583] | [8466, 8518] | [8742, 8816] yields -3.8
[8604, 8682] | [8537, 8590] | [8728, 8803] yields -1.1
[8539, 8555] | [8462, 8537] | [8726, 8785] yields -0.2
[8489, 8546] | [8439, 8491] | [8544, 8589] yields 6.4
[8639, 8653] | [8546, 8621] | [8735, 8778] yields 3.7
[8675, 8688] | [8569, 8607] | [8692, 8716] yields 1.6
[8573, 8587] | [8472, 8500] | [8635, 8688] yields -4.9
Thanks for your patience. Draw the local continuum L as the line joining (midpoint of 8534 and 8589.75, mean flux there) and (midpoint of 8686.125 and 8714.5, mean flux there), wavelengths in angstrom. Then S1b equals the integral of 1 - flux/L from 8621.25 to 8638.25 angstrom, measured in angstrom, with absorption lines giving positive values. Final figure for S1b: -4.6 angstrom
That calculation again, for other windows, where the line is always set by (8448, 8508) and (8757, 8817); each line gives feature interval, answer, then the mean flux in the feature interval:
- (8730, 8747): 2.3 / 2.69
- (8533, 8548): 0.4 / 2.74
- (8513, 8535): 0.7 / 2.71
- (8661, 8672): 1.2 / 2.66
